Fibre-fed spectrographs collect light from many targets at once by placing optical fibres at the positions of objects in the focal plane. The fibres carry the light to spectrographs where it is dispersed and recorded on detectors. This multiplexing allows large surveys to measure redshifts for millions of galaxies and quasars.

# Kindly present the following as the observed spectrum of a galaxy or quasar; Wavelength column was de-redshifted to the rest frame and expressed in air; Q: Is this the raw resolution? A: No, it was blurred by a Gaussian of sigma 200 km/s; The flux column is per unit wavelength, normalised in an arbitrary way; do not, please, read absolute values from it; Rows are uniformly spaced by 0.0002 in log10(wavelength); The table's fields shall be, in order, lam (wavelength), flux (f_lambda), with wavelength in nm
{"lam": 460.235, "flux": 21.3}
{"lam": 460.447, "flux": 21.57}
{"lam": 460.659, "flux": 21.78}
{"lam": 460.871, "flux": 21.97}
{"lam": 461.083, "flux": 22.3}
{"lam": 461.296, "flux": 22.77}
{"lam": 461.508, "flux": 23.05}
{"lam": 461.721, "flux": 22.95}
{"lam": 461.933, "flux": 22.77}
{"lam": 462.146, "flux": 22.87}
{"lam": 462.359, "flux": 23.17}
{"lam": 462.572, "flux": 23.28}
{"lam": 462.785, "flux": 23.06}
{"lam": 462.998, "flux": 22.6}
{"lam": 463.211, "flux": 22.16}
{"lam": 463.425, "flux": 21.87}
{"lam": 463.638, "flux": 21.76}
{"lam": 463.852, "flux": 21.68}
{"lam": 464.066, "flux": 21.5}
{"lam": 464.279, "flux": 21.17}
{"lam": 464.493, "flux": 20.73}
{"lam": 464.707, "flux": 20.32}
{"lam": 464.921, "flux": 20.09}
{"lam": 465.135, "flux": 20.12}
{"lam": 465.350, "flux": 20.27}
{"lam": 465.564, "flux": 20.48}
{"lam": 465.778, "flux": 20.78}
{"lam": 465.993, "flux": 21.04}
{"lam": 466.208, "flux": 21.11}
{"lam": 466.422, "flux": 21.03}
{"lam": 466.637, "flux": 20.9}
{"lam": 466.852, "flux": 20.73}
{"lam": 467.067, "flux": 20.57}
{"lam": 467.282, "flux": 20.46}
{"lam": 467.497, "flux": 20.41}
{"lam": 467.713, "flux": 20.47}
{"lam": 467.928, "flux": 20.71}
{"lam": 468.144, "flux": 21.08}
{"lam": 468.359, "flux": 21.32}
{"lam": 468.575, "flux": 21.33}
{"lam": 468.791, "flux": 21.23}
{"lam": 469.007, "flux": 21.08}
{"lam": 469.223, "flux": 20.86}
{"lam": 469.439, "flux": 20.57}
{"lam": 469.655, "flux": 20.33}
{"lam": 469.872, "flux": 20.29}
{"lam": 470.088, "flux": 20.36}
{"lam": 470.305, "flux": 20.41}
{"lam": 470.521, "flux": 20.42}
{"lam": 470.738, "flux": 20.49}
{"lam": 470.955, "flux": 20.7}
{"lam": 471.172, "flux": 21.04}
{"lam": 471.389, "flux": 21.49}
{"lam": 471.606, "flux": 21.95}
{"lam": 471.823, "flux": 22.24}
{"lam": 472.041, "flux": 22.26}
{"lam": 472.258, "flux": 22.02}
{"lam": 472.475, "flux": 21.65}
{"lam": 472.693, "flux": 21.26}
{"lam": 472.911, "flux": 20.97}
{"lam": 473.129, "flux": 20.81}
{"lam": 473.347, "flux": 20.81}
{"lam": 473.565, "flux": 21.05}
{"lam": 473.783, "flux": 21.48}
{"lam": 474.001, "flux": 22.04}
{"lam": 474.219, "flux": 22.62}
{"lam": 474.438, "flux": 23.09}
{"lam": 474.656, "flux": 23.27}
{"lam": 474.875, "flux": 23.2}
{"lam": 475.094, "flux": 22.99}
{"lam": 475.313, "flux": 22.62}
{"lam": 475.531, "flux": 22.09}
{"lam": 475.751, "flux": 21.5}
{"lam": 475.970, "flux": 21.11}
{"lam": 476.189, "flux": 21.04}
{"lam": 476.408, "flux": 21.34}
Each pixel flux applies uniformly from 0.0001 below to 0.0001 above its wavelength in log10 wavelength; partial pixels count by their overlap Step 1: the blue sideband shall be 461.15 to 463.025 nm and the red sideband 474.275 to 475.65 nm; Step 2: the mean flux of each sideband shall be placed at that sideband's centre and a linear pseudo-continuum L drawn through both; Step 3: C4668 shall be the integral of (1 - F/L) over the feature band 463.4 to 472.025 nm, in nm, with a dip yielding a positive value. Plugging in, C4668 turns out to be 0.76 nm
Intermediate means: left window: 22.9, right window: 22.8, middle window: 20.9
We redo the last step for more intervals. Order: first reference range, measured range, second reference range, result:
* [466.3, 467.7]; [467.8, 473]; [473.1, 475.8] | 0.067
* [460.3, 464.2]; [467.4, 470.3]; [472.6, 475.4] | 0.185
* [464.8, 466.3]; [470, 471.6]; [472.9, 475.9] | 0.049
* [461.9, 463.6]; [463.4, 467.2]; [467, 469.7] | 0.167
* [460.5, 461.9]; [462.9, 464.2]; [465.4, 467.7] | -0.012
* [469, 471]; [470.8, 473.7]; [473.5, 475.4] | 0.017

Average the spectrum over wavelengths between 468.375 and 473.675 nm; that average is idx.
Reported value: 21.1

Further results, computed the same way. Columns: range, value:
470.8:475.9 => 21.9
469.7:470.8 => 20.4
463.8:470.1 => 20.8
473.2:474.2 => 21.5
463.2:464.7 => 21.4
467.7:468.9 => 21.1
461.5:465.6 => 21.8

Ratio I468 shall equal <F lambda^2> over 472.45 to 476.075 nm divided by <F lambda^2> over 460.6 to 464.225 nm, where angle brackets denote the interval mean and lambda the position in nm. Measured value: 1.03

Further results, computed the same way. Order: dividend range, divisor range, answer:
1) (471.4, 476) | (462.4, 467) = 1.07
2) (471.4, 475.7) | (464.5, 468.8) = 1.09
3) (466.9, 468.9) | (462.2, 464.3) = 0.95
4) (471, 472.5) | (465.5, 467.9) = 1.07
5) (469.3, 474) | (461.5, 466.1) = 1.01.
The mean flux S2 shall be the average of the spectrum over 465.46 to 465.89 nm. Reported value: 20.6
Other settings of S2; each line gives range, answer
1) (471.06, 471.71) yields 21.5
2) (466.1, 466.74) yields 21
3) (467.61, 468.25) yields 20.8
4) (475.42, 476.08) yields 21.6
